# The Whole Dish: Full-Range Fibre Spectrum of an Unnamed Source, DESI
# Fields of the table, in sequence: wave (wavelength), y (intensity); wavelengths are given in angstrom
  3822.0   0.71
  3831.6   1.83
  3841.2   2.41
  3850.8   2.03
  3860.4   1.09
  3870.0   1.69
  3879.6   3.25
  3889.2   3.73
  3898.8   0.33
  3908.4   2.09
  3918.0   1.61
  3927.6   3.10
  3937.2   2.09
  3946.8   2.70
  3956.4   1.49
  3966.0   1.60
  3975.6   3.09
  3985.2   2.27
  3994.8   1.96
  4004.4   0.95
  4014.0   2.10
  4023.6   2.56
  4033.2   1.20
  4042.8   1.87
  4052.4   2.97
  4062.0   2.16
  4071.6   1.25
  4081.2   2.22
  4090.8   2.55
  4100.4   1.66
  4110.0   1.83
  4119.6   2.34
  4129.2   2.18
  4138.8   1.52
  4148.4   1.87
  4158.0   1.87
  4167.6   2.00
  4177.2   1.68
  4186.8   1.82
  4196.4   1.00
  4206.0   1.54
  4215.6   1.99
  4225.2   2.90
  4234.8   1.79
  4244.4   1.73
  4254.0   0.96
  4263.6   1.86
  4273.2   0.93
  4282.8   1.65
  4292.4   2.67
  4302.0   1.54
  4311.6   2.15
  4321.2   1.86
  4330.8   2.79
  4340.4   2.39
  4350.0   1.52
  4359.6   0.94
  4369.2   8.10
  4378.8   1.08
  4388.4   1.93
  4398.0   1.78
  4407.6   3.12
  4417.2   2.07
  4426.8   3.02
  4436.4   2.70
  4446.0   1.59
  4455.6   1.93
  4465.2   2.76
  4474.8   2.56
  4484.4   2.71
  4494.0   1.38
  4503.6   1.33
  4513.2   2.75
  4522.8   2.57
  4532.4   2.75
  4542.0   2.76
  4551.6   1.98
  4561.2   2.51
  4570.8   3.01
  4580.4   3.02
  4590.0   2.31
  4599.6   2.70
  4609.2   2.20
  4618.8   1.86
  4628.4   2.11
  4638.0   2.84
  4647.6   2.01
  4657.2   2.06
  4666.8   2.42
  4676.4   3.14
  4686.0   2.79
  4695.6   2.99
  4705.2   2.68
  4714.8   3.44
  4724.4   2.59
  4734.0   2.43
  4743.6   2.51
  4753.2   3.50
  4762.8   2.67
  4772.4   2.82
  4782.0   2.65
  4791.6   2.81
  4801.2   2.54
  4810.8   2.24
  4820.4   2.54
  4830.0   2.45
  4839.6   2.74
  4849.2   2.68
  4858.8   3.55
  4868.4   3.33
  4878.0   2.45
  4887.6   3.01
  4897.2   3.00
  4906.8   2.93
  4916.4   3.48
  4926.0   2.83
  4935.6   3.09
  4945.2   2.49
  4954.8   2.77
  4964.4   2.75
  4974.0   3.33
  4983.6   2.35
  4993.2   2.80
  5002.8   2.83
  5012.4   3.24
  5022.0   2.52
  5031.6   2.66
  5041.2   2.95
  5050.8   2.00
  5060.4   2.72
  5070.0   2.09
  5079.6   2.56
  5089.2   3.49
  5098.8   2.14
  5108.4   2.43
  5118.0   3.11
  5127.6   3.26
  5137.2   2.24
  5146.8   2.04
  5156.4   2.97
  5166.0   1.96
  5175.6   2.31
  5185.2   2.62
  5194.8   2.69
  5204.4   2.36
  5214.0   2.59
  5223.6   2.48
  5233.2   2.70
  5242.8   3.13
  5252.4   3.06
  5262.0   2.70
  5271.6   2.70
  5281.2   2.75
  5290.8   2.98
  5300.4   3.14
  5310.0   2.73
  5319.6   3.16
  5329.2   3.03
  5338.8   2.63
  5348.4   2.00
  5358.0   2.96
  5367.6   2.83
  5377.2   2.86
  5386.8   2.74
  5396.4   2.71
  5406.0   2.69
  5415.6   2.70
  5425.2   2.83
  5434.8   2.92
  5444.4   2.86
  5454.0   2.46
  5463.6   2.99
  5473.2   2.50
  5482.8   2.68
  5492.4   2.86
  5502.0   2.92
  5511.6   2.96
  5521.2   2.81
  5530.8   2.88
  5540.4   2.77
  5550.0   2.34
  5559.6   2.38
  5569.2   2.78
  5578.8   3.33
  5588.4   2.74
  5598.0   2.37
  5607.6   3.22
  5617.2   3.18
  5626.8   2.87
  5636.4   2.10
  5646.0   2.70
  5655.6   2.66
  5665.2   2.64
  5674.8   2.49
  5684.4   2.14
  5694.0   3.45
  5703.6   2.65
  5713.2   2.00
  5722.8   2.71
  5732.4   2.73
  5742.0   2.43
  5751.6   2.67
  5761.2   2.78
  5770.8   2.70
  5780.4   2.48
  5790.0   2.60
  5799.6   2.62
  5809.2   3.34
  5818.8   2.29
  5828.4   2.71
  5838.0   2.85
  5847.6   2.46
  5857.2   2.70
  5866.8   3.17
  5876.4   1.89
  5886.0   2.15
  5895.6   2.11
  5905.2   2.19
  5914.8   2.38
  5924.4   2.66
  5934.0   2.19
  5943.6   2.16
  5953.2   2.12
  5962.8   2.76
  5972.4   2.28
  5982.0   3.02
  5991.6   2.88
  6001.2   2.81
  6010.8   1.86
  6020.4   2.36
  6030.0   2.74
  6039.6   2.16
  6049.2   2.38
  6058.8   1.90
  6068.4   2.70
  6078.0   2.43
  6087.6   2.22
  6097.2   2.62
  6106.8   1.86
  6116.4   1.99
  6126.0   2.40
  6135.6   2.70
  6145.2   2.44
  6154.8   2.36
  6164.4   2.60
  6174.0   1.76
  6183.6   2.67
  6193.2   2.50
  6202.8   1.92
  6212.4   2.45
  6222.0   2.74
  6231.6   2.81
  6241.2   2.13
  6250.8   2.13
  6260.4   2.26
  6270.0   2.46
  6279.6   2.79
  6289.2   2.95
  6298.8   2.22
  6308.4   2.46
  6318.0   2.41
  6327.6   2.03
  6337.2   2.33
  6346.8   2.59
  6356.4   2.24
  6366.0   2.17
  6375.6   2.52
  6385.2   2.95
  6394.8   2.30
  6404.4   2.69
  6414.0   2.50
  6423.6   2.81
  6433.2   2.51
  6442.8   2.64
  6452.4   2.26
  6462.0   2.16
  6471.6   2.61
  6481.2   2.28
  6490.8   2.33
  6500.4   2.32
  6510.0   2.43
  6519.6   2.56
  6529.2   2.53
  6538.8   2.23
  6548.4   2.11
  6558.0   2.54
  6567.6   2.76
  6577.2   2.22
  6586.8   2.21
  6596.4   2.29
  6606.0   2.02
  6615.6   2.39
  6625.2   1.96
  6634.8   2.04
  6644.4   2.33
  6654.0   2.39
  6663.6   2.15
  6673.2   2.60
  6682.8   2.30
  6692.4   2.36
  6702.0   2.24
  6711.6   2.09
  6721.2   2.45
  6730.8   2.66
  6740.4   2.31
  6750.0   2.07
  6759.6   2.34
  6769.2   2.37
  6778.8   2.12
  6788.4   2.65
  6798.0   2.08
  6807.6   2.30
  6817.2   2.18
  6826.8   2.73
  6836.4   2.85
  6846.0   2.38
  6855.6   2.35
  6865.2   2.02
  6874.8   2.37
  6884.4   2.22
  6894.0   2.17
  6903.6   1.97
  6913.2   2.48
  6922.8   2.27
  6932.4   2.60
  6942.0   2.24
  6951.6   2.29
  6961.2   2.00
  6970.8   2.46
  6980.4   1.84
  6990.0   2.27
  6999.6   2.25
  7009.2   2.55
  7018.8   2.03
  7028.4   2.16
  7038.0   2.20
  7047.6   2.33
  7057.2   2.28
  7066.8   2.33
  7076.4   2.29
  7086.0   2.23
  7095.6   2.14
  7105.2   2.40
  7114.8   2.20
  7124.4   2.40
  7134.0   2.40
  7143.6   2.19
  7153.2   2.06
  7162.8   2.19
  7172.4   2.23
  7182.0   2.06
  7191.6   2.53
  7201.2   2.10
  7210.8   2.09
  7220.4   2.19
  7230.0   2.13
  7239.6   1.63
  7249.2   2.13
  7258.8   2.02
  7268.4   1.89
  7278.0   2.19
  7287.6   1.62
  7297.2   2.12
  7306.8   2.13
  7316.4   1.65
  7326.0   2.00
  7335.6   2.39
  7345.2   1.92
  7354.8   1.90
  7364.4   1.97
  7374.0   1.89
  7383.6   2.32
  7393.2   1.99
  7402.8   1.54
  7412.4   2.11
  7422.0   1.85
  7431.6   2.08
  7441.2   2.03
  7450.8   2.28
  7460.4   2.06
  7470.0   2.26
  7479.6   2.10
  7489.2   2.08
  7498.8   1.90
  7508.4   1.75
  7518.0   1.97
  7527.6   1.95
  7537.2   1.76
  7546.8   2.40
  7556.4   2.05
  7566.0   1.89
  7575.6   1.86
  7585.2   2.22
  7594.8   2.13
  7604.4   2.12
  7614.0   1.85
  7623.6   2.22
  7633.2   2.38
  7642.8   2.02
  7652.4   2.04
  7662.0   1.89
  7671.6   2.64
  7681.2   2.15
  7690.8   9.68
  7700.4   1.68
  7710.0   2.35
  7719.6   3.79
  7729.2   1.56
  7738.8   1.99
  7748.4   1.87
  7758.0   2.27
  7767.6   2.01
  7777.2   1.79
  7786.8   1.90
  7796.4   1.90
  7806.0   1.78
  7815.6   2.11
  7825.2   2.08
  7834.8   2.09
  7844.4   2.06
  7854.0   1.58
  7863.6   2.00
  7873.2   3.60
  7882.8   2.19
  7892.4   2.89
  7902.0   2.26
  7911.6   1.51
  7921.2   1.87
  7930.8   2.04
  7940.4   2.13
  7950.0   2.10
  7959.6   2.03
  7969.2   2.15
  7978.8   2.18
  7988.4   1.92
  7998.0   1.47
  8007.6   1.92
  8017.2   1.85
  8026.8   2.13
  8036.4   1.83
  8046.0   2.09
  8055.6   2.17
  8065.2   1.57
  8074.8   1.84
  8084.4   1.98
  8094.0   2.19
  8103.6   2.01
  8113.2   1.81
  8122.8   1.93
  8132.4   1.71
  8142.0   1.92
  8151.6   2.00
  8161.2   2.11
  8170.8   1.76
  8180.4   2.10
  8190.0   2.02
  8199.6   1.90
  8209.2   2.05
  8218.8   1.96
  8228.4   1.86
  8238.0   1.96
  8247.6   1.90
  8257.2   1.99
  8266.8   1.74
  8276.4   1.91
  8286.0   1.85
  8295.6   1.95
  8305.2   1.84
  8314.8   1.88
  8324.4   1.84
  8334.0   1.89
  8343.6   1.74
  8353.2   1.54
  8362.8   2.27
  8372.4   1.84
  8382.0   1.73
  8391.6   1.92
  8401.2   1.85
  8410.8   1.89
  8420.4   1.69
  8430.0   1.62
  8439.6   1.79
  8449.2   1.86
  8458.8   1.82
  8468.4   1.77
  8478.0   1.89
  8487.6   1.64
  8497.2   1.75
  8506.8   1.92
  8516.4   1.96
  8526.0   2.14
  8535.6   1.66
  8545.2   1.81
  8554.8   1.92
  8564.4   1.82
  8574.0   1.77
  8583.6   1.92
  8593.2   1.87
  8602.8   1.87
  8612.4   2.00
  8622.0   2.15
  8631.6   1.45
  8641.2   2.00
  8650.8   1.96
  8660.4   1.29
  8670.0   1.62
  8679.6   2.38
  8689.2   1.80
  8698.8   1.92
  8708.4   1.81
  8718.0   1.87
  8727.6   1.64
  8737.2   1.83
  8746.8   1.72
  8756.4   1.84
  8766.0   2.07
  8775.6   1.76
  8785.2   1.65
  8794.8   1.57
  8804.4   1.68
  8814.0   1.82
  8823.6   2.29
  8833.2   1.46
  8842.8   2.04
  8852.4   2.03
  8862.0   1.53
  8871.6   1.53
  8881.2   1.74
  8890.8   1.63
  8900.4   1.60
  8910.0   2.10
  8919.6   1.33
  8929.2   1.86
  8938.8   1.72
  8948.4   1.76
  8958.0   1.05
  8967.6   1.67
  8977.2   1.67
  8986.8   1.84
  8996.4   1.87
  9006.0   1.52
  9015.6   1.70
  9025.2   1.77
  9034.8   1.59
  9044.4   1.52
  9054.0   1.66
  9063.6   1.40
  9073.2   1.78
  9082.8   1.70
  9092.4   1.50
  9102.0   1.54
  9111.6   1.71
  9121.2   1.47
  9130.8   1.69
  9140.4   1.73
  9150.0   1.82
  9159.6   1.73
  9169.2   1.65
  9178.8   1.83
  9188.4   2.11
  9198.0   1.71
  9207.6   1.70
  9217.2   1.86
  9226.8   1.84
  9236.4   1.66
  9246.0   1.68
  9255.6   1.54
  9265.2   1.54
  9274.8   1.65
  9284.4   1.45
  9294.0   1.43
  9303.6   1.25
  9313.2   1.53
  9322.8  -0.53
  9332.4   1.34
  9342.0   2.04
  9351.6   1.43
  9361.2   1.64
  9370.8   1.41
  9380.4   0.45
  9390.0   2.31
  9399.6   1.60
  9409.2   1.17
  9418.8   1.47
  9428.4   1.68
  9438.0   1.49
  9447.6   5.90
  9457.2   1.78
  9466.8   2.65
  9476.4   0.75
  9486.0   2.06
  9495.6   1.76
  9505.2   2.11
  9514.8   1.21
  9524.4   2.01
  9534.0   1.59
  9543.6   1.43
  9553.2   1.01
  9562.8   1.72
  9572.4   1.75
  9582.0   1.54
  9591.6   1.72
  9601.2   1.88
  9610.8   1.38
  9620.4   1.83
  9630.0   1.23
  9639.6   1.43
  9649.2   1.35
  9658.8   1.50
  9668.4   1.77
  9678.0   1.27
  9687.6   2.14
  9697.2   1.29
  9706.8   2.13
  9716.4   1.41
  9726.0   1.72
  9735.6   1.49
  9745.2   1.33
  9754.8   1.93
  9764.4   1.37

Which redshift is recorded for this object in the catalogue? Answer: 0.172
